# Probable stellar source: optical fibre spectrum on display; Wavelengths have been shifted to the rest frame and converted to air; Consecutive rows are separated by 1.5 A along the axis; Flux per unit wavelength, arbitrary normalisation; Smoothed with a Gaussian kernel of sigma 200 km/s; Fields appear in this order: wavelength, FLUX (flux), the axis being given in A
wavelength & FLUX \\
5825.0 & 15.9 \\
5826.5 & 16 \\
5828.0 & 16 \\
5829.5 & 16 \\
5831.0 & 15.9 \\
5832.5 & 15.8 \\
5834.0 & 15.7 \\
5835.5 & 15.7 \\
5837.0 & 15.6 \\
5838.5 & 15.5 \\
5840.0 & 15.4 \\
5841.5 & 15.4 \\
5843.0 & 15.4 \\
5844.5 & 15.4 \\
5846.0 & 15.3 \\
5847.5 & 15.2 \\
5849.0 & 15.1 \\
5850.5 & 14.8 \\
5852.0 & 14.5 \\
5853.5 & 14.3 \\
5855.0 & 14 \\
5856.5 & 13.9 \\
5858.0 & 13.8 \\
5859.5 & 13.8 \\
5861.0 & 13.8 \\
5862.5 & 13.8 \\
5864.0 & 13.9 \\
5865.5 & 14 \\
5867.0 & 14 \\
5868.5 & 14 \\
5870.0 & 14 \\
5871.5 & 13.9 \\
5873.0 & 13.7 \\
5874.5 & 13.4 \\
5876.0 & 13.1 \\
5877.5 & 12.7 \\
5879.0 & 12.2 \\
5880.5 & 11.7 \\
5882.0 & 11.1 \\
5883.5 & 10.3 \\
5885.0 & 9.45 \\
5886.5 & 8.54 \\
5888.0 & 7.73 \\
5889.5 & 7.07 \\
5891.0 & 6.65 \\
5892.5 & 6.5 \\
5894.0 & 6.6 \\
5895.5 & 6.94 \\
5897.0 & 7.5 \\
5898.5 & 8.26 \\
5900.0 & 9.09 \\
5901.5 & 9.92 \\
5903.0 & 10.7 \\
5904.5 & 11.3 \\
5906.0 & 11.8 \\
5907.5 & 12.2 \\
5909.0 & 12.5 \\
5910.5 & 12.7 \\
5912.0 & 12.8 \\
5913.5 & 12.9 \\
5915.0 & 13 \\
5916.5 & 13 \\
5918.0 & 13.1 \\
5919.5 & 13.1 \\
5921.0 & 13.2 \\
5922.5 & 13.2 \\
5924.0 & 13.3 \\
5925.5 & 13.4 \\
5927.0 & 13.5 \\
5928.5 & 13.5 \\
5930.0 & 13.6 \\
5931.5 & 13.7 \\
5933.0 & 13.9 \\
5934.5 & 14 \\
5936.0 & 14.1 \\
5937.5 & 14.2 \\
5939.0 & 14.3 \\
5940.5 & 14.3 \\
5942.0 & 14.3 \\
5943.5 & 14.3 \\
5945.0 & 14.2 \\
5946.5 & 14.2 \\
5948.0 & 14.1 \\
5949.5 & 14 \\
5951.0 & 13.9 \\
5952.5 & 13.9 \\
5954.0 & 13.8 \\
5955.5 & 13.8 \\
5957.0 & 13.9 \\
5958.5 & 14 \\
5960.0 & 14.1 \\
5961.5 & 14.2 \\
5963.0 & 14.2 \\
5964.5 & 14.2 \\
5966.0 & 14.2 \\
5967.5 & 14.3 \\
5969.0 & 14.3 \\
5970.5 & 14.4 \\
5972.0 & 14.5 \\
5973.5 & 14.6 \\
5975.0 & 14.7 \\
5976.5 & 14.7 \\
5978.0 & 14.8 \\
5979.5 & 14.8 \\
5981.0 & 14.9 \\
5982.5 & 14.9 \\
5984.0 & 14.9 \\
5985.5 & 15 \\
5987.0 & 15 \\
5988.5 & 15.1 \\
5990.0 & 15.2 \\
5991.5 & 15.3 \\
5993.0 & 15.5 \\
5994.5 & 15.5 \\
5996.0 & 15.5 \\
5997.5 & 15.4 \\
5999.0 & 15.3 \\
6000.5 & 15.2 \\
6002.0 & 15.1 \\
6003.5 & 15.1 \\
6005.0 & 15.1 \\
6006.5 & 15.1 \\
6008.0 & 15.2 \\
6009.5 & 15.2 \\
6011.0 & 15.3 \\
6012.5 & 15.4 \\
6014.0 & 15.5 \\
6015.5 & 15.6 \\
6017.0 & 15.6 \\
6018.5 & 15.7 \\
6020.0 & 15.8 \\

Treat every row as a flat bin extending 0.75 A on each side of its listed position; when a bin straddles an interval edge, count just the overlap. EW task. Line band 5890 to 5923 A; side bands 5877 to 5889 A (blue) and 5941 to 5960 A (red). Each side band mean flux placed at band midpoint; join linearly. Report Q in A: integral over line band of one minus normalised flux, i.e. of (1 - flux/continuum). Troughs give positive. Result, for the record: 2.82 A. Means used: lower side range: 10.3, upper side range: 14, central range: 10.7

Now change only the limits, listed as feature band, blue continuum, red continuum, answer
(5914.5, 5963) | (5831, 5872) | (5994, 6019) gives 4.1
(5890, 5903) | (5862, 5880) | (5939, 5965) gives 5.6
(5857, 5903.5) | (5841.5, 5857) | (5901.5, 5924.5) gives 9.2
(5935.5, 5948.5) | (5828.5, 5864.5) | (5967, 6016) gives 0.7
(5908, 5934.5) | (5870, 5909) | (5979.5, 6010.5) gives -3.4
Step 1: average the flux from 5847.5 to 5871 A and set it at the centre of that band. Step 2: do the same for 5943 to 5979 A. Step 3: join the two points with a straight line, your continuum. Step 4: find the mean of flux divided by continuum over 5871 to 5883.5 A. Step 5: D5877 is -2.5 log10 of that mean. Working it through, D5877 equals 0.13 mag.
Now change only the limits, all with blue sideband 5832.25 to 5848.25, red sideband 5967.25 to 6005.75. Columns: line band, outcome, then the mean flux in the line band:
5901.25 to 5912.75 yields 0.28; 11.8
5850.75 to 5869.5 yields 0.10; 14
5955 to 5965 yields 0.08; 14.1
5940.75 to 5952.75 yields 0.07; 14.1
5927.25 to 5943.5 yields 0.09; 14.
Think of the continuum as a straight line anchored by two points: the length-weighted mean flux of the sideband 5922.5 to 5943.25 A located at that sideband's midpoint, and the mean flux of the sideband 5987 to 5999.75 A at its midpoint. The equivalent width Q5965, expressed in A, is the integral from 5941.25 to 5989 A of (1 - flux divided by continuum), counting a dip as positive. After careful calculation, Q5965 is 0.84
